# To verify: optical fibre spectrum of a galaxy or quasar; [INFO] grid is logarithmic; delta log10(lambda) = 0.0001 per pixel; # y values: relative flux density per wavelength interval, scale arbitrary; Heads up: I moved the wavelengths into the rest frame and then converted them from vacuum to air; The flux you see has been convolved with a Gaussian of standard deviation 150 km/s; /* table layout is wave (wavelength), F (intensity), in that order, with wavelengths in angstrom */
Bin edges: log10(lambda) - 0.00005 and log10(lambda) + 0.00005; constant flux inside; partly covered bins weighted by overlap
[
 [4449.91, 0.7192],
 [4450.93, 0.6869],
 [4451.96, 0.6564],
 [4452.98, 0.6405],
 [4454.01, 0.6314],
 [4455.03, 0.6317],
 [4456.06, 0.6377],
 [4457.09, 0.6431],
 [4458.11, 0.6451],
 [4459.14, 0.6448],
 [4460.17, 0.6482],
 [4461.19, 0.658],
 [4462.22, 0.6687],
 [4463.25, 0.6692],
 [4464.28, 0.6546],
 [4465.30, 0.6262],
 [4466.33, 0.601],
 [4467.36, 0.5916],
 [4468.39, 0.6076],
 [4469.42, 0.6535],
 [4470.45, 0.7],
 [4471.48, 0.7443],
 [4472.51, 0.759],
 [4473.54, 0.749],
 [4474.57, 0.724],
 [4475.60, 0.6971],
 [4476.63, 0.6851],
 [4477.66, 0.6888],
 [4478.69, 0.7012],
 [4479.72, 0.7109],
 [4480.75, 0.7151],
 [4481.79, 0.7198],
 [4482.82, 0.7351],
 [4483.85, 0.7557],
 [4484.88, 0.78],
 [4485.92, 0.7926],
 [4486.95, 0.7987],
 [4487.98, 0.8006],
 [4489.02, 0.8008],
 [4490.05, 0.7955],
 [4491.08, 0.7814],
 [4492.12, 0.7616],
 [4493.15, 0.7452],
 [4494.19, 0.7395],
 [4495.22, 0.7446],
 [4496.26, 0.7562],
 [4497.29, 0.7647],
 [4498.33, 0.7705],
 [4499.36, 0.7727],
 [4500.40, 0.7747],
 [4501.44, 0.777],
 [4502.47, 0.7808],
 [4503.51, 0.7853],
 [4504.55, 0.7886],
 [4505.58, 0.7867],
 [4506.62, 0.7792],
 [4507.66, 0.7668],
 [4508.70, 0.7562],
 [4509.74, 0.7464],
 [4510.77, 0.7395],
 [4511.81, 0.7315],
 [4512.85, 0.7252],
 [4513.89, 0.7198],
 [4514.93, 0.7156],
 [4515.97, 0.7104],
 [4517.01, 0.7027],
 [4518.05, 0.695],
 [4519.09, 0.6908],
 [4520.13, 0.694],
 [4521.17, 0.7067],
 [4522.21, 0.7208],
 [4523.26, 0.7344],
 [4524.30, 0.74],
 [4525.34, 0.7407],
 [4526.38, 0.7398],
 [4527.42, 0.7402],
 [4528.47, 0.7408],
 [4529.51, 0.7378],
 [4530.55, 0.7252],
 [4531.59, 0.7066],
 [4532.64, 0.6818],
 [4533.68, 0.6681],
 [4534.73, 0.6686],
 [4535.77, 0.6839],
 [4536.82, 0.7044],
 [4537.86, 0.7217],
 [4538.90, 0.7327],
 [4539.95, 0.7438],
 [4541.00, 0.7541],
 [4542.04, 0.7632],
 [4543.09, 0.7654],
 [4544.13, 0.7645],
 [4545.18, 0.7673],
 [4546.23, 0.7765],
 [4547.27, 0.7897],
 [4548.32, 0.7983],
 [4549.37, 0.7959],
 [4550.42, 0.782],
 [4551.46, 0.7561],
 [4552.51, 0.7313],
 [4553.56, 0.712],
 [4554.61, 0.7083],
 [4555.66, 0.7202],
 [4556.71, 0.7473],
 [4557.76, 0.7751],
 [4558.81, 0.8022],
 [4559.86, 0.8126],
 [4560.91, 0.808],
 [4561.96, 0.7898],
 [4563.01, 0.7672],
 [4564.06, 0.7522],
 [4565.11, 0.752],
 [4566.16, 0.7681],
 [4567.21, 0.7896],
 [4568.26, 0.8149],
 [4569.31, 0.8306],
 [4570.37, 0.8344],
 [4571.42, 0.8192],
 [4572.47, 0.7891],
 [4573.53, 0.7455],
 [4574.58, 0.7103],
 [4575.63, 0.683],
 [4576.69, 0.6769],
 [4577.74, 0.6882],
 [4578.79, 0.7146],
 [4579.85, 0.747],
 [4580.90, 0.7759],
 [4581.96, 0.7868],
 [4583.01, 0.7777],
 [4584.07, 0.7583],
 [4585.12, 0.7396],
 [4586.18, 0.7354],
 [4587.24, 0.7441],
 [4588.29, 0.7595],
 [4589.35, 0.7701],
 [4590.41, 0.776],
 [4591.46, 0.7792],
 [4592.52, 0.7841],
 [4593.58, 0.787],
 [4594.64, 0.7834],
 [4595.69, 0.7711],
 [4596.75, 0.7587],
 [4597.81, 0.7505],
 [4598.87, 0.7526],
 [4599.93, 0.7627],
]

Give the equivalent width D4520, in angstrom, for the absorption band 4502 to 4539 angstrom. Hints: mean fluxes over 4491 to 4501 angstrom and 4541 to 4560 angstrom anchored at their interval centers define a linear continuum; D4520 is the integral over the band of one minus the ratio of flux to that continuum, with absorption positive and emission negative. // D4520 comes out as 1.64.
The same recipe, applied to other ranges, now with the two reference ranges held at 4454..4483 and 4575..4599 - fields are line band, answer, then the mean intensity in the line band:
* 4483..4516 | -3.34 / 0.764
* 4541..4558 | -0.75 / 0.759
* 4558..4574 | -1.16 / 0.792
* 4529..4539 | 0.21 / 0.702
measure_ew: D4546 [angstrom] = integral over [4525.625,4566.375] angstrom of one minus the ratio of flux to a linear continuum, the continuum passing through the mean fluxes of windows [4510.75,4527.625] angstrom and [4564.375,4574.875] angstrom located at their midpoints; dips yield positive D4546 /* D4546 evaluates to 0.4 angstrom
